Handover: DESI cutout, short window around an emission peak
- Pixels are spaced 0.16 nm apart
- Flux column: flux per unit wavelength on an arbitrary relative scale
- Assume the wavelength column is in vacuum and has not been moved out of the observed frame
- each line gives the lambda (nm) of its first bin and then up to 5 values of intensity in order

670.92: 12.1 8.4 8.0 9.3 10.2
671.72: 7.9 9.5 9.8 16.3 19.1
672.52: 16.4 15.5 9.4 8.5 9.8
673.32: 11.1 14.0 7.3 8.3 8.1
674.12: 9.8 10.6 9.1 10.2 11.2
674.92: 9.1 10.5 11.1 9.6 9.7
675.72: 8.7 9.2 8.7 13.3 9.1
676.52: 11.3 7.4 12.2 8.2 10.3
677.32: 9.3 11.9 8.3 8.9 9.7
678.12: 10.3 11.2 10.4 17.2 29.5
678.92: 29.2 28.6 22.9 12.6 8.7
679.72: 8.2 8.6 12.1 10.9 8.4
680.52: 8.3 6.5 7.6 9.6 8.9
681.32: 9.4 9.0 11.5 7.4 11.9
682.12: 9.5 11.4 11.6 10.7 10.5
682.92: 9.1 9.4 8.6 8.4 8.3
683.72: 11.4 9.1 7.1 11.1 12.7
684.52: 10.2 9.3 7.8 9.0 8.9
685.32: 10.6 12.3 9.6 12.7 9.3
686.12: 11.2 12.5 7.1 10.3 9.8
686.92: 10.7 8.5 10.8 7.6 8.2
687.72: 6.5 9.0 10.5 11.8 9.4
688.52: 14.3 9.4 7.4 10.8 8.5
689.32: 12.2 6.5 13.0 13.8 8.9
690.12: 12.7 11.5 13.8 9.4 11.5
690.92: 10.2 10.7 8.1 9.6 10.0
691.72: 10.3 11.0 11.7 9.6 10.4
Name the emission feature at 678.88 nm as [O III] 5007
